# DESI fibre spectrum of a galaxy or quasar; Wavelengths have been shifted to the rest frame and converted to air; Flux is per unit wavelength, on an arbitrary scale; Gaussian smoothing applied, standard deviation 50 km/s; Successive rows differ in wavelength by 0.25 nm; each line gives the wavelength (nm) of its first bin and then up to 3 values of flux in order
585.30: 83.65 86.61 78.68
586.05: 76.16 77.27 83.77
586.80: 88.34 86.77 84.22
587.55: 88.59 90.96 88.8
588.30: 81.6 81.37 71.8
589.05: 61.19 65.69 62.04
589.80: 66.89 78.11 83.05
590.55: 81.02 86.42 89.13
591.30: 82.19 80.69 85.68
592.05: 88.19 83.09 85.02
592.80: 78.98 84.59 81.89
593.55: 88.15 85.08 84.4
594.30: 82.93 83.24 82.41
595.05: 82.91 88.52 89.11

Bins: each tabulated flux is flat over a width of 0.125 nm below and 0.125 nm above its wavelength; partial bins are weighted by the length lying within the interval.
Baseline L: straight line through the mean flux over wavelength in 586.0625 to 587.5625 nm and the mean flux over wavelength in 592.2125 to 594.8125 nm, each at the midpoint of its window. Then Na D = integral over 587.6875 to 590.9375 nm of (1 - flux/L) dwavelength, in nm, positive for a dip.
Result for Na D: 0.27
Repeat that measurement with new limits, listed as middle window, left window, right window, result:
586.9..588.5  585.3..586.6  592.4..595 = -0.10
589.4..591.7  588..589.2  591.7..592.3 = 0.09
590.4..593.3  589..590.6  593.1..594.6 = -0.23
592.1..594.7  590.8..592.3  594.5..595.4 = 0.02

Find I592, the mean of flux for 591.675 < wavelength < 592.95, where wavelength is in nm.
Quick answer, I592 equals 84.2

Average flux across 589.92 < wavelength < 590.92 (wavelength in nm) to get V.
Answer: 82.1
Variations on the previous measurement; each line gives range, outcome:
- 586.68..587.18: 87.5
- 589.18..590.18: 68.3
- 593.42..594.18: 85.8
